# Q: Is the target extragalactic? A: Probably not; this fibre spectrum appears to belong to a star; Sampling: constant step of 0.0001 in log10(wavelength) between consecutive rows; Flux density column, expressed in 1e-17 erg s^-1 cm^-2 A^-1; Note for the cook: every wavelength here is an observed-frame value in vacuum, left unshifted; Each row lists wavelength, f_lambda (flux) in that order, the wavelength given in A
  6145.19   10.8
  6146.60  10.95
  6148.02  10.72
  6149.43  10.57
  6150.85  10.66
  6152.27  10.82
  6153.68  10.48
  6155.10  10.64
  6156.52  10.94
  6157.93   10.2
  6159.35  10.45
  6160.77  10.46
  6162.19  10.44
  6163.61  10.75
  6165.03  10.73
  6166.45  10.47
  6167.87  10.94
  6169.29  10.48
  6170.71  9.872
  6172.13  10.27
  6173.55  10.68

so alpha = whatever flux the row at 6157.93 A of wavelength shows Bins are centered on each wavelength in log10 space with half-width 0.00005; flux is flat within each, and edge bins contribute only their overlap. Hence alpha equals 10.2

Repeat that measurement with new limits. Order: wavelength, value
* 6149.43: 10.57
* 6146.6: 10.95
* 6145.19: 10.8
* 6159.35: 10.45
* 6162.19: 10.44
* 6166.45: 10.47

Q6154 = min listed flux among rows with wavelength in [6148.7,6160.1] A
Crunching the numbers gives 10.2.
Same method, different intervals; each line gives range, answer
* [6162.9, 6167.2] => 10.47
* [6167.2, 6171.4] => 9.872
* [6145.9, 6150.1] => 10.57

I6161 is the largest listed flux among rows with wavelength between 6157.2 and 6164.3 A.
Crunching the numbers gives 10.75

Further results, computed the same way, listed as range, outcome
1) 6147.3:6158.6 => 10.94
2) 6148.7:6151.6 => 10.66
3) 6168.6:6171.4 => 10.48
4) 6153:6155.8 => 10.64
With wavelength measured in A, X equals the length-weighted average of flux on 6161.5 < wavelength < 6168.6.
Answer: 10.7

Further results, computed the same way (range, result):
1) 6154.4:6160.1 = 10.6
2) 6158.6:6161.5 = 10.4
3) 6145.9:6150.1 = 10.8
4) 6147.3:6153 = 10.7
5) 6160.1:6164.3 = 10.5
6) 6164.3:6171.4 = 10.5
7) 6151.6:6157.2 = 10.7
